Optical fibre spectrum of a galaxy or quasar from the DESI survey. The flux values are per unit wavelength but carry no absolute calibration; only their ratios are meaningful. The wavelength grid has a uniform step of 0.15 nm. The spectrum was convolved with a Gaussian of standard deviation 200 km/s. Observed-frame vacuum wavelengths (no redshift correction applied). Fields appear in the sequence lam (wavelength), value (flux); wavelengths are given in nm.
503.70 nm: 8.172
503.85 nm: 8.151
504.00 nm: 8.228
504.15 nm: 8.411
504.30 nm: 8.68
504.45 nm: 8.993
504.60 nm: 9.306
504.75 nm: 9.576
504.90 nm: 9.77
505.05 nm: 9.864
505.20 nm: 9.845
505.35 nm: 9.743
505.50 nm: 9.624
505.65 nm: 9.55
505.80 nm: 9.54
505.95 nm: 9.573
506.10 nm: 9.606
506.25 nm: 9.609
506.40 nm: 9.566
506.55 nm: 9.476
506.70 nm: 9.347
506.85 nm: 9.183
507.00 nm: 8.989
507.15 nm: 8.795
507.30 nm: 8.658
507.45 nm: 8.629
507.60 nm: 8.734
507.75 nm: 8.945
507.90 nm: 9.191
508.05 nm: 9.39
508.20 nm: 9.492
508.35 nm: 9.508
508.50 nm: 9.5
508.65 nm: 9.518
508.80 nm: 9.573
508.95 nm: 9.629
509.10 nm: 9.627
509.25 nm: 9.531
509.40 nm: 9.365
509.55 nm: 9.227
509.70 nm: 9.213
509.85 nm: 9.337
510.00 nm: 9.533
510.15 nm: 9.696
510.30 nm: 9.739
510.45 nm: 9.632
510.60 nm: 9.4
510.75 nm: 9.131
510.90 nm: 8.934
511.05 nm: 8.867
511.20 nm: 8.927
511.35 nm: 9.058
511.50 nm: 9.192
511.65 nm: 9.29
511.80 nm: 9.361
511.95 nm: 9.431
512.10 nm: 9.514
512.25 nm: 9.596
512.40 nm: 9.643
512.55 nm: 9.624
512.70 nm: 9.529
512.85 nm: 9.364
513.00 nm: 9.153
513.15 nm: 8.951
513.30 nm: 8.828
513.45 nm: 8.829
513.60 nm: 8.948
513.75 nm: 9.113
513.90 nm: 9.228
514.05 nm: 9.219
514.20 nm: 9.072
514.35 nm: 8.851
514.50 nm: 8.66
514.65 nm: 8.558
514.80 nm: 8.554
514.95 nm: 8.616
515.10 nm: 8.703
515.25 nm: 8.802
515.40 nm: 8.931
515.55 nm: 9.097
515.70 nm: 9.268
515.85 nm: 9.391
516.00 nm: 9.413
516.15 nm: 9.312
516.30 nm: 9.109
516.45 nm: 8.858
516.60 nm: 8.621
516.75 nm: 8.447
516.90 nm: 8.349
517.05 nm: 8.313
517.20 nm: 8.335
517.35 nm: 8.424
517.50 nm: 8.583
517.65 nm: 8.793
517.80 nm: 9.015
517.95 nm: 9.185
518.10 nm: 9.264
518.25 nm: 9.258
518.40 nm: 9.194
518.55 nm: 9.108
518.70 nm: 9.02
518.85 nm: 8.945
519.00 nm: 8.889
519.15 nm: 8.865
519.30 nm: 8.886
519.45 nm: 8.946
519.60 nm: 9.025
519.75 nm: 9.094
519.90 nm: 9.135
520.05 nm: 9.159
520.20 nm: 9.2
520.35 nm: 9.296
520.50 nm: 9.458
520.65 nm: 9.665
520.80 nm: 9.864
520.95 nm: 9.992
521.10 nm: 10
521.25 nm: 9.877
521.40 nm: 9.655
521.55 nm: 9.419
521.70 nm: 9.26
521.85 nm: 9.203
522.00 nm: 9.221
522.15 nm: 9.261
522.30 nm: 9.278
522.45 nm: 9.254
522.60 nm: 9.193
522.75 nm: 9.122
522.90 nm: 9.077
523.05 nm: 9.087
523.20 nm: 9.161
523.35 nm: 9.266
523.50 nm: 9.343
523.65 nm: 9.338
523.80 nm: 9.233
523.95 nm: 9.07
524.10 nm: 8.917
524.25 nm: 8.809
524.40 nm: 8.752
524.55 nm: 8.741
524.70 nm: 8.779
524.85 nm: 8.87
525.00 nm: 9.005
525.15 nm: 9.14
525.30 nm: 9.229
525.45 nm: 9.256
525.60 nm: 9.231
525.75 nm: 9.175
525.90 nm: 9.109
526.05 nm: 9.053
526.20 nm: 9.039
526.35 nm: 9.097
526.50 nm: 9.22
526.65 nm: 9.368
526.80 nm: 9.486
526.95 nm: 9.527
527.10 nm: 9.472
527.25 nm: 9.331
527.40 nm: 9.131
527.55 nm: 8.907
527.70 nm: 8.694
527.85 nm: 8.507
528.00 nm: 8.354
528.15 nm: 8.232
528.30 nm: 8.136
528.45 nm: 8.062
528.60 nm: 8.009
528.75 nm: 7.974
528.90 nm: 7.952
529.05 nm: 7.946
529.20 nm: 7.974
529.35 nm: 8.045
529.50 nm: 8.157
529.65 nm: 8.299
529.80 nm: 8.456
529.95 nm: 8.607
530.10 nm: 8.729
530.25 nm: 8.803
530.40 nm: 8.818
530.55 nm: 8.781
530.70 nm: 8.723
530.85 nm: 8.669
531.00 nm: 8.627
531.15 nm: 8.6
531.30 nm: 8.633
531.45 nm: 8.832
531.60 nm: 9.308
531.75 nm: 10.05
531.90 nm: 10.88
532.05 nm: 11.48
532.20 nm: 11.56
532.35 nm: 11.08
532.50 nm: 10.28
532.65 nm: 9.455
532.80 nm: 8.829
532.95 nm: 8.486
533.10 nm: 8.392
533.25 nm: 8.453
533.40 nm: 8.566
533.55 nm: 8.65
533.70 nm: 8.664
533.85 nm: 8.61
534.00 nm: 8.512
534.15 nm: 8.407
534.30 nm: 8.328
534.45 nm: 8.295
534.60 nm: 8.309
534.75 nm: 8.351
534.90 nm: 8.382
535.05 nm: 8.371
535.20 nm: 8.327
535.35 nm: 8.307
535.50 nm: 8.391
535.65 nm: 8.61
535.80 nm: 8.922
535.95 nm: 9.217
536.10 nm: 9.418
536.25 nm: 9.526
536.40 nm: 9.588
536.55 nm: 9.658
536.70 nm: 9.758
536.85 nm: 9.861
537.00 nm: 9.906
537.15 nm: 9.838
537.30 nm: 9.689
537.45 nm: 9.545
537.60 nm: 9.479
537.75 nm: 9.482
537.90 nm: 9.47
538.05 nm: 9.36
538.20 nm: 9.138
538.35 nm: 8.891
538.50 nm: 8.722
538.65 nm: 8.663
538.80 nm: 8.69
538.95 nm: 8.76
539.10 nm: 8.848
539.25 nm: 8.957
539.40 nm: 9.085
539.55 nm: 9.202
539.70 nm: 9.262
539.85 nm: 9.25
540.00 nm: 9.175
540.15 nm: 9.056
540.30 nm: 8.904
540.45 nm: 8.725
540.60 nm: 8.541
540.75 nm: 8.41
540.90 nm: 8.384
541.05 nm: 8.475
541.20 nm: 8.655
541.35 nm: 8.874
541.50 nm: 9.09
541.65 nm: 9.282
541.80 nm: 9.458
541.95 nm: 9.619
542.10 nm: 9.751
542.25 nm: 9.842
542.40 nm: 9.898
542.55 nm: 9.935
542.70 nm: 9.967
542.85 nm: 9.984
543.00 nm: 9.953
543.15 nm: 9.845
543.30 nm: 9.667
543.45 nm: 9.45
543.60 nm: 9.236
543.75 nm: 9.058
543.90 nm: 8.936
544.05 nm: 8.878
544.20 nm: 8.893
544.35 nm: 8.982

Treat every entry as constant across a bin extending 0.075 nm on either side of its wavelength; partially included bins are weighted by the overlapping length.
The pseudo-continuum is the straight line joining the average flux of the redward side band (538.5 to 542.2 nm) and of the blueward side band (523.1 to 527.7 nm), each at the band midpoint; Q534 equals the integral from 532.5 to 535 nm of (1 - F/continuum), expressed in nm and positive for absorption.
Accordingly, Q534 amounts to 0.12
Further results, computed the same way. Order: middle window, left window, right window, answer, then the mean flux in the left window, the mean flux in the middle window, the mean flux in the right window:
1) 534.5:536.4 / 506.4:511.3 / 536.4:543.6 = 0.12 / 9.28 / 8.71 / 9.29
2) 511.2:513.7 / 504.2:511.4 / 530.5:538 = 0.01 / 9.34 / 9.26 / 9.15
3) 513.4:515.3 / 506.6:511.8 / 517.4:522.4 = 0.08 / 9.26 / 8.86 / 9.24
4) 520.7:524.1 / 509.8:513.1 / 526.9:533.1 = -0.10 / 9.36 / 9.36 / 8.93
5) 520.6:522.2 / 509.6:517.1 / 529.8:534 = -0.08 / 9.11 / 9.59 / 9.18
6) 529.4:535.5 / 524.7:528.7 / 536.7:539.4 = 0.12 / 8.94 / 8.92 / 9.26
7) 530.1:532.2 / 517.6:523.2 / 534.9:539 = -0.03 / 9.25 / 9.31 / 9.16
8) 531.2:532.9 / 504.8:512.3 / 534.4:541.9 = -0.17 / 9.37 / 9.99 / 9.02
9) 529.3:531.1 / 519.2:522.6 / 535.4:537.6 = 0.16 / 9.36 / 8.57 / 9.41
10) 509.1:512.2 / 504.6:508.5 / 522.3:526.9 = -0.01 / 9.37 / 9.33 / 9.12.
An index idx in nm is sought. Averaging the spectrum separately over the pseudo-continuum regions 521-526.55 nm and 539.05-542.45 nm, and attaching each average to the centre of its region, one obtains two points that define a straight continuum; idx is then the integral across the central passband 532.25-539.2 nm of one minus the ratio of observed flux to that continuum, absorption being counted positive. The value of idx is 0.07 nm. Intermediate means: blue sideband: 9.19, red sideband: 9.07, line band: 9.02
